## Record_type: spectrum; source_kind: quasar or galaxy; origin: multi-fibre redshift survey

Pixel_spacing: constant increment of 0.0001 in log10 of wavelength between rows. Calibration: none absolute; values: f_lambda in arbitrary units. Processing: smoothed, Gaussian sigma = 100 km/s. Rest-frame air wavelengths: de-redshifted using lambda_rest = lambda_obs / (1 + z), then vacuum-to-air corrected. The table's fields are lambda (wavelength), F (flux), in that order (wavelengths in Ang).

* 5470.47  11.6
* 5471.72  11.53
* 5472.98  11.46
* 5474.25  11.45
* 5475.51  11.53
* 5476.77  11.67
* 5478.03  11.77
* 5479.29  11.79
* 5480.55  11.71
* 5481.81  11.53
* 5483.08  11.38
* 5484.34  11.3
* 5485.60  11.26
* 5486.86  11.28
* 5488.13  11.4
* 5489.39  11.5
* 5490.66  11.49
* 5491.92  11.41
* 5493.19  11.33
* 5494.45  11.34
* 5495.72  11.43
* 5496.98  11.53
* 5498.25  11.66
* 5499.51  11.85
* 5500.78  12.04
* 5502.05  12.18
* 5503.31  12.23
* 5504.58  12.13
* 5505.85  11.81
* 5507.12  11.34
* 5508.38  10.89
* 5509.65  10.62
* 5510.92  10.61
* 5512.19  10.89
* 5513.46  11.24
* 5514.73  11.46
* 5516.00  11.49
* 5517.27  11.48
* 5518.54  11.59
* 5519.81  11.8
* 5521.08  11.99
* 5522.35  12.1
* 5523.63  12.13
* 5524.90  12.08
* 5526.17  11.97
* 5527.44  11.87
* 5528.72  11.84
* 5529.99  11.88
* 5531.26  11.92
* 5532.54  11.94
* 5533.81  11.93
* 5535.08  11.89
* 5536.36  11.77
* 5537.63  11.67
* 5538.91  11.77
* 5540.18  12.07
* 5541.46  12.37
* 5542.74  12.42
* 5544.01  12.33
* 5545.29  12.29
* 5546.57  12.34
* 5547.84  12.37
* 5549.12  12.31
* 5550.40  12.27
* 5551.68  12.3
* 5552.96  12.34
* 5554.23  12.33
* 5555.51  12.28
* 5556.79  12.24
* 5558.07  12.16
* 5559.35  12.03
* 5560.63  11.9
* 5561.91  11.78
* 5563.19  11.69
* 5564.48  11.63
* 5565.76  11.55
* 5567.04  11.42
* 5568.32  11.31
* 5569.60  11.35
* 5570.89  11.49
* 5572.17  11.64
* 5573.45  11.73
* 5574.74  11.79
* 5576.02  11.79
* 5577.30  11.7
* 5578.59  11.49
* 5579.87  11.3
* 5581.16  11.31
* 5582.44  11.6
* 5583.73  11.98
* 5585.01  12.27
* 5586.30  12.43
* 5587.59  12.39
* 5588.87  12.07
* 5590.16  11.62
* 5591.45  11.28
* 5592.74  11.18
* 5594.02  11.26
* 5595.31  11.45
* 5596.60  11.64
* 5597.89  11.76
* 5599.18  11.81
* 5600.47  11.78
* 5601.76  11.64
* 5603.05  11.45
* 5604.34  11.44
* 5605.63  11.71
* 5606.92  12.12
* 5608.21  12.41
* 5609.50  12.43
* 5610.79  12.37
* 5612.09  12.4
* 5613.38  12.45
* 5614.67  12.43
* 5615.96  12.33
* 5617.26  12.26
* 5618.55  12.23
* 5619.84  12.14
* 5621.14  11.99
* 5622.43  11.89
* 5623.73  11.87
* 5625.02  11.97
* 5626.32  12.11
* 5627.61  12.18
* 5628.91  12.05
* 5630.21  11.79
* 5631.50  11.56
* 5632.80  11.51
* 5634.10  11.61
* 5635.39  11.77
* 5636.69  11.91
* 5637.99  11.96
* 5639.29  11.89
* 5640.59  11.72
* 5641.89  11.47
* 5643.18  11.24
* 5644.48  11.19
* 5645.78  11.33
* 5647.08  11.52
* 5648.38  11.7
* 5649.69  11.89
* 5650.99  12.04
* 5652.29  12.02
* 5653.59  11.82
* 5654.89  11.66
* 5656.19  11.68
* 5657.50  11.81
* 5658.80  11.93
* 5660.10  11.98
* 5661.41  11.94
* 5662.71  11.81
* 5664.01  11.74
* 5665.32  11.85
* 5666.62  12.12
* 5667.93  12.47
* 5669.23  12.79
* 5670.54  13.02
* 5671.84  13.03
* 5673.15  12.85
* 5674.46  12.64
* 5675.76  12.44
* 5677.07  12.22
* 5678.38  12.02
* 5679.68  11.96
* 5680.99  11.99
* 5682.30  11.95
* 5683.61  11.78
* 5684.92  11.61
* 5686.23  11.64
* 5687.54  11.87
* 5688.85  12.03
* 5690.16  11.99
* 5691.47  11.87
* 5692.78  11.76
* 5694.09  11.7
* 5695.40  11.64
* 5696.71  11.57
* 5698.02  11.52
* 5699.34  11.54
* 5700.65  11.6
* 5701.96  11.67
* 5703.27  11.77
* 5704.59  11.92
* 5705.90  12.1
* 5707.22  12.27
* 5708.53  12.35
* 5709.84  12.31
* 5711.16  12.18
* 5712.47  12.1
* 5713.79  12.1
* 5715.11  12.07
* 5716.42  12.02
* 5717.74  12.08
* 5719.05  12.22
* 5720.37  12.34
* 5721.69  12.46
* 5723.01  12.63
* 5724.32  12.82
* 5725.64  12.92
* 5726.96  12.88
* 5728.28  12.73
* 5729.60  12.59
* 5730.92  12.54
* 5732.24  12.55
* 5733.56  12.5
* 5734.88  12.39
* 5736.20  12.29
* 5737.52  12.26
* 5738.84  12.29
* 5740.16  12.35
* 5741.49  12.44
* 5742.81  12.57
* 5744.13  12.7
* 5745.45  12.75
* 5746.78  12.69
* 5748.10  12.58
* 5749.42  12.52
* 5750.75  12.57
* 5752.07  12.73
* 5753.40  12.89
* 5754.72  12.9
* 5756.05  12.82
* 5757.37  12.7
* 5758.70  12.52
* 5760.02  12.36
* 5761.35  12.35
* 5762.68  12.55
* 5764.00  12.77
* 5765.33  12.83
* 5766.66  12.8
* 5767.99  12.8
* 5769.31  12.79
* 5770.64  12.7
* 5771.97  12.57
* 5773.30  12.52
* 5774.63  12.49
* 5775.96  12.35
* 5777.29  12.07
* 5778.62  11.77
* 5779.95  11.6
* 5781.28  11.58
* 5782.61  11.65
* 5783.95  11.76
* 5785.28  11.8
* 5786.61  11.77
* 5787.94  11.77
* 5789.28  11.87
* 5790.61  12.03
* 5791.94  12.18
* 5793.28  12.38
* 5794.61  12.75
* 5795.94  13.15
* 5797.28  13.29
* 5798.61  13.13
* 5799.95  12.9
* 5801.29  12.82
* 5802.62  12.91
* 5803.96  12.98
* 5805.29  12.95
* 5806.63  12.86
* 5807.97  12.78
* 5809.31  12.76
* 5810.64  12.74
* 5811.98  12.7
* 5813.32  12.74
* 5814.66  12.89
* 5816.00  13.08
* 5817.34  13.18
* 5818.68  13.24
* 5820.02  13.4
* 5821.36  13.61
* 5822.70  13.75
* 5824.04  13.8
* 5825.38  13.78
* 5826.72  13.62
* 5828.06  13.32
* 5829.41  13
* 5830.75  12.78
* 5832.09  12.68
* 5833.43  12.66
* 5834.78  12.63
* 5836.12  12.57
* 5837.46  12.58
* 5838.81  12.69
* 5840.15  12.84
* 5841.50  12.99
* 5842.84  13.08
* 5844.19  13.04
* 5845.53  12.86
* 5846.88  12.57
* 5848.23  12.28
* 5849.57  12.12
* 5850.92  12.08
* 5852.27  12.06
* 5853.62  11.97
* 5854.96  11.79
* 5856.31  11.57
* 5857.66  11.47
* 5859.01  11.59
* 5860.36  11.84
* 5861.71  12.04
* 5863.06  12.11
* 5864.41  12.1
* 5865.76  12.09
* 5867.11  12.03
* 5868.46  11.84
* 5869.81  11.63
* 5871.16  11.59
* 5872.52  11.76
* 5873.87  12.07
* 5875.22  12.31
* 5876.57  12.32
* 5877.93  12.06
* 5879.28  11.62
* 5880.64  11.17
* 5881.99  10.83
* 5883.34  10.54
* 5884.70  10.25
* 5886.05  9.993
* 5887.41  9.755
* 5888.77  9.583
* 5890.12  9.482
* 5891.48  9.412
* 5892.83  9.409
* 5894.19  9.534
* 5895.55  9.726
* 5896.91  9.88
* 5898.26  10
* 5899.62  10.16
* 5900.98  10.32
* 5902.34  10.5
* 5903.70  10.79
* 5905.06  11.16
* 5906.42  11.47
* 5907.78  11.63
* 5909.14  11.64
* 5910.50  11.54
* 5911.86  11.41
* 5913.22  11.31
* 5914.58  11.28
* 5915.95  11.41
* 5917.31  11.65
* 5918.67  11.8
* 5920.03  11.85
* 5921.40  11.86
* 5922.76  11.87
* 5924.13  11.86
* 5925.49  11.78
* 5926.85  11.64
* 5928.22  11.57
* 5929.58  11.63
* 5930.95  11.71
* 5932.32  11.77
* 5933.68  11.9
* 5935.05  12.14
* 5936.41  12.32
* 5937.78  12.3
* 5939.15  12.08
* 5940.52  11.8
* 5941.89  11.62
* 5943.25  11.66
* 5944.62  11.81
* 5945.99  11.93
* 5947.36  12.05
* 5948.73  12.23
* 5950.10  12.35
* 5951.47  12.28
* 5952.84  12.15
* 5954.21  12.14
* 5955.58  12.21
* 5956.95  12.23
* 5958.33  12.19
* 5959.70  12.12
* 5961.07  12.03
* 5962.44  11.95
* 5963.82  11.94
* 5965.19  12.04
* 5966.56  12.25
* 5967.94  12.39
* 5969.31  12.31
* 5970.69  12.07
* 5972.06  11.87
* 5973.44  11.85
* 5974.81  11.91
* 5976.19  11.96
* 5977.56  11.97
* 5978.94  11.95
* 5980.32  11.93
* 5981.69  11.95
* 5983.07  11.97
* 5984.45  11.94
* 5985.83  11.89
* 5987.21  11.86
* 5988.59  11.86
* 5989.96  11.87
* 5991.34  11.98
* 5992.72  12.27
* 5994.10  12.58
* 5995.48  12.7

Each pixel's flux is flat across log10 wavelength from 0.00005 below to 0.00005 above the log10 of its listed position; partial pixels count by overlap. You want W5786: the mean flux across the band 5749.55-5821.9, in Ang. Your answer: 12.6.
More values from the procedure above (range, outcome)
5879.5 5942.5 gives 11.1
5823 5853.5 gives 12.8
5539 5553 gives 12.3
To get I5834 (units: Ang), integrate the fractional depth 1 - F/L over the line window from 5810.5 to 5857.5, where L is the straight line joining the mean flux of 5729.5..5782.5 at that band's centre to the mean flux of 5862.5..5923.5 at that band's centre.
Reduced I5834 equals -4.5 Ang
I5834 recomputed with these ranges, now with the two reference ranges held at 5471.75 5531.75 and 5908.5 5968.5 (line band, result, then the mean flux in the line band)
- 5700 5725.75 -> -0.97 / 12.2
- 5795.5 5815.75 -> -1.89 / 12.9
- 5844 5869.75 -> -0.45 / 12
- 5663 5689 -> -1.08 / 12.2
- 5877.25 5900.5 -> 3.26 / 10.2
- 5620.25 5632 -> -0.27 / 11.9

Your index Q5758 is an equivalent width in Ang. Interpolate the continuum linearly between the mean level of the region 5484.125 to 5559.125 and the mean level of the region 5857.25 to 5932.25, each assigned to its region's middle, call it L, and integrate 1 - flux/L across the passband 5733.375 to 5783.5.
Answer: -4.6 Ang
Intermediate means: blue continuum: 11.8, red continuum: 11.2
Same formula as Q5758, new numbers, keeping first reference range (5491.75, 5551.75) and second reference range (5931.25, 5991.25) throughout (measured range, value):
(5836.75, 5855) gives -0.9 Ang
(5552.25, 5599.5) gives 0.3 Ang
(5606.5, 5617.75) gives -0.5 Ang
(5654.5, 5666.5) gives 0.0 Ang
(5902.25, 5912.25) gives 0.6 Ang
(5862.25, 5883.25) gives 0.3 Ang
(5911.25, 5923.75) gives 0.4 Ang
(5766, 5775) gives -0.6 Ang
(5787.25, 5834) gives -3.9 Ang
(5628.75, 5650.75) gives 0.4 Ang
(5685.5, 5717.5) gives 0.0 Ang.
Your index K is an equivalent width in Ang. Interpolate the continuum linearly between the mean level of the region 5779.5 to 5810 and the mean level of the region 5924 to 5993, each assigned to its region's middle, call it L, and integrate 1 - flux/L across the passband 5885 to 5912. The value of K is 4.0 Ang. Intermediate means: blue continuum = 12.4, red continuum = 12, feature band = 10.3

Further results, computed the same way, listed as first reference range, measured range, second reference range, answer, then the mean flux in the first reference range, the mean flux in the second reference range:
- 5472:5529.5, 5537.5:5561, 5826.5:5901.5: -1.3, 11.6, 11.6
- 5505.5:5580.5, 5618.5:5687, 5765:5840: 1.3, 11.8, 12.7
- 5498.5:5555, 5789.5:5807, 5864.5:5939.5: -2.1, 11.9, 11.2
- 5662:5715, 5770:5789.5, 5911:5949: -0.1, 12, 11.8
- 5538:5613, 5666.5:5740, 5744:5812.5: 0.5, 11.9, 12.5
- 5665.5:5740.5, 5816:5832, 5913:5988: -1.7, 12.2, 11.9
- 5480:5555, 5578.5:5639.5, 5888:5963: -1.1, 11.8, 11.4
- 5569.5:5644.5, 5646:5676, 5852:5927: -1.0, 11.8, 11.2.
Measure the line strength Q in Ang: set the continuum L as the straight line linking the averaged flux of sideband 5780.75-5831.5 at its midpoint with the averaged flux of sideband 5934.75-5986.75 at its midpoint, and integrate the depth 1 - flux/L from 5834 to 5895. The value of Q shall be 4.2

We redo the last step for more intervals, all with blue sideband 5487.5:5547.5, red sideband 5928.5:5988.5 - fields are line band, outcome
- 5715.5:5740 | -1.2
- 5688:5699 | 0.1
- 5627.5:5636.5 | 0.0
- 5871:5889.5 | 1.3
